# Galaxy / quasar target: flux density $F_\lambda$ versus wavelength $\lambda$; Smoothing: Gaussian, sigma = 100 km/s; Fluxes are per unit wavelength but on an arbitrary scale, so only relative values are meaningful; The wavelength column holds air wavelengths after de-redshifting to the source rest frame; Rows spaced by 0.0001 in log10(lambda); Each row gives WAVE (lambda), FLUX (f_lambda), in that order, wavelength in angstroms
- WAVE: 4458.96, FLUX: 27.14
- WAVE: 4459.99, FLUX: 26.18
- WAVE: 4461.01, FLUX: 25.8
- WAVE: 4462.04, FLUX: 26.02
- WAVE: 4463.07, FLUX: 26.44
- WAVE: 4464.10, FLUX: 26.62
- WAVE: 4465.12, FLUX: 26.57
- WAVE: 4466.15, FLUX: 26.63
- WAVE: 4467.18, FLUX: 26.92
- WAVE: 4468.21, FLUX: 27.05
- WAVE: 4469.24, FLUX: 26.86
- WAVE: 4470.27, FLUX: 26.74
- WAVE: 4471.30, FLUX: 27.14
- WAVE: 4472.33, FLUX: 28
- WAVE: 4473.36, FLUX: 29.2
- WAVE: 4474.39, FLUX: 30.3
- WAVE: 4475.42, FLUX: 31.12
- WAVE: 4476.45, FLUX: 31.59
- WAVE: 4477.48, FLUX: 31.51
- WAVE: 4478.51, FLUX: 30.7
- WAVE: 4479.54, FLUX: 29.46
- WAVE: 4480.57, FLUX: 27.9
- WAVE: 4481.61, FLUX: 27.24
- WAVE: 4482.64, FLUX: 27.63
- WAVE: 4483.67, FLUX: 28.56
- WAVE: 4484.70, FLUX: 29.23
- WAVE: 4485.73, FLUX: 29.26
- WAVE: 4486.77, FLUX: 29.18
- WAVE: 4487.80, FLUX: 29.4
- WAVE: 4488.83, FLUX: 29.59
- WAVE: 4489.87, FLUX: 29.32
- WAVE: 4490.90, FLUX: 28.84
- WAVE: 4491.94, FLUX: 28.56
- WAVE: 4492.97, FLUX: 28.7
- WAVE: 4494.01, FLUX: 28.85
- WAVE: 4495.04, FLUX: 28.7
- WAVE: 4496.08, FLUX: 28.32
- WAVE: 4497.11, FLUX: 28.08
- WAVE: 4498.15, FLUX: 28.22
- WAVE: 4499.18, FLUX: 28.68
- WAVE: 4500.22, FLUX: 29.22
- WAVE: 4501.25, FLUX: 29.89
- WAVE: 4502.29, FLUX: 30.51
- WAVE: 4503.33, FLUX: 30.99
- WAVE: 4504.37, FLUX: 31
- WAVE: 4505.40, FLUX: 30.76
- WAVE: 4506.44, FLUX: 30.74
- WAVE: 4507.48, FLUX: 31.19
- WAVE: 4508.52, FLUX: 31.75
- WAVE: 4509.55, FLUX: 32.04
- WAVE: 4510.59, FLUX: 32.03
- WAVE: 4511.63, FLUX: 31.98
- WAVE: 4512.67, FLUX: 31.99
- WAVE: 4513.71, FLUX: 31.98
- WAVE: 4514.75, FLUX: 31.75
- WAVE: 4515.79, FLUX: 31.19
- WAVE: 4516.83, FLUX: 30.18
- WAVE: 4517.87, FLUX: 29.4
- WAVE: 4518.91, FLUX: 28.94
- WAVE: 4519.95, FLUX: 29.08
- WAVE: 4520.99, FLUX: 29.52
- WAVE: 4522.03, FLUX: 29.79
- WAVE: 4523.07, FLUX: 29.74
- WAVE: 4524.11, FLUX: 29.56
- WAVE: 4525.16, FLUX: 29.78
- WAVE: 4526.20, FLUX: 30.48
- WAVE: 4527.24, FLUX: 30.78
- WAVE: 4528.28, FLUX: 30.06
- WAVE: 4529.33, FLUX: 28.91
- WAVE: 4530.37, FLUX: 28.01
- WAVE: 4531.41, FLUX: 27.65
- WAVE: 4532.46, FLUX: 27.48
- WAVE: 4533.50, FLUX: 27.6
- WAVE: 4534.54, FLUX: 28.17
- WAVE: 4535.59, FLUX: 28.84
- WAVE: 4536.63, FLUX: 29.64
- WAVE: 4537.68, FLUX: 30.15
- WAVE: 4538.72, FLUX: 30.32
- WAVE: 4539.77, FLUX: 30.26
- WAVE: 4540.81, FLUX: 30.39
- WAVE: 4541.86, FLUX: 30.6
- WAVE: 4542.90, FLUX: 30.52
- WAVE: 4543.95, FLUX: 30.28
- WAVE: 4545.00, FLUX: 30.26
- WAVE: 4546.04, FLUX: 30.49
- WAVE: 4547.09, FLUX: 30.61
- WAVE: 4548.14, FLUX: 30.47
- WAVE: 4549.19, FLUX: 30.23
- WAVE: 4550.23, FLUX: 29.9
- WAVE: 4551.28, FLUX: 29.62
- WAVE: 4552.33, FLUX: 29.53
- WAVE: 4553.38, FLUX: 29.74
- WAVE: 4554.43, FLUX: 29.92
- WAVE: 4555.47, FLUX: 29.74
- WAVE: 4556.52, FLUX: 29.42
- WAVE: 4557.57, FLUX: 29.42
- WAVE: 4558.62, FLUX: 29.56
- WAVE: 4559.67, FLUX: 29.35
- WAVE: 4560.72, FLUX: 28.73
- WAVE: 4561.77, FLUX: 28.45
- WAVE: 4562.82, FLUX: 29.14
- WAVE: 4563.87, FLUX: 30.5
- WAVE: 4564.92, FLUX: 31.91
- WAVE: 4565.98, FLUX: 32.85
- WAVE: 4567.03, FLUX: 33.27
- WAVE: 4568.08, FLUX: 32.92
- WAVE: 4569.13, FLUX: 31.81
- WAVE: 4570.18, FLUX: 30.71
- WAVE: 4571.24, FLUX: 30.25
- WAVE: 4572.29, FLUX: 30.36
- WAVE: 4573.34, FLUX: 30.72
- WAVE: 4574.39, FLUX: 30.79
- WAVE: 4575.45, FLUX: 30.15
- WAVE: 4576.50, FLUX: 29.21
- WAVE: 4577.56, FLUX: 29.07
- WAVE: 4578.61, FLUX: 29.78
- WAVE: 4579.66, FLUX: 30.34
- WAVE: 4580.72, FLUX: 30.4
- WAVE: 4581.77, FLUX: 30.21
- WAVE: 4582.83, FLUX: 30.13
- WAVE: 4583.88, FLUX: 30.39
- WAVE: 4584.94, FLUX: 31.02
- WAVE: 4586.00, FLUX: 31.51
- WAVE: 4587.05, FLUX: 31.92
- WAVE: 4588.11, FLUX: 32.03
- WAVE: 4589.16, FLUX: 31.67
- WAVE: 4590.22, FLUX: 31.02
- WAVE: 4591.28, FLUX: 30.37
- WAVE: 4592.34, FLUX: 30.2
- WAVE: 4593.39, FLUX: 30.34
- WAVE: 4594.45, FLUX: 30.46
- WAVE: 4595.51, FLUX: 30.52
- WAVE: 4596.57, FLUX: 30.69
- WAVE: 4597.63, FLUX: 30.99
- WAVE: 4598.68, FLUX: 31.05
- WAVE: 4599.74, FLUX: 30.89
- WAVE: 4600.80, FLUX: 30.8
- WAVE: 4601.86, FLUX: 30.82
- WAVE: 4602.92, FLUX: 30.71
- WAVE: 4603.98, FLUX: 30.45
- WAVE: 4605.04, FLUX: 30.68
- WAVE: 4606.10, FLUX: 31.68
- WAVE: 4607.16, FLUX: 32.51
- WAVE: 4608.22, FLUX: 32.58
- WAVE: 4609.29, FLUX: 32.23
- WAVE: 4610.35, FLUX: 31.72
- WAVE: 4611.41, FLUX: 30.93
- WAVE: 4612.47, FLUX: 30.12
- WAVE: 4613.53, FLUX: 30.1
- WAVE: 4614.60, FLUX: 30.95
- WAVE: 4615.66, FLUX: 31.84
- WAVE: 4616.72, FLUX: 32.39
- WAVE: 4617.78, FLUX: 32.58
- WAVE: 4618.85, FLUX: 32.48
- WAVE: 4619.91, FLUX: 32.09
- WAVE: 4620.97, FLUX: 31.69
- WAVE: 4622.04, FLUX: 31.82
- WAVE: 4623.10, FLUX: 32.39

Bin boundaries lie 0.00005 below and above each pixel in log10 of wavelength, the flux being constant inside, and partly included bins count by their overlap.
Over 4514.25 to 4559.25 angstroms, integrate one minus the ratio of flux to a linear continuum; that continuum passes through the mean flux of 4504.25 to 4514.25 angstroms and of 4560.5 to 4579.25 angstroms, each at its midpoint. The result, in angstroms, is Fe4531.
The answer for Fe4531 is 2.1 angstroms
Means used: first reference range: 31.6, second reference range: 30.6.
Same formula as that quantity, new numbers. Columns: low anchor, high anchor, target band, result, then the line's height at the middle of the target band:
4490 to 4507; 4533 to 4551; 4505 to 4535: -0.45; 29.7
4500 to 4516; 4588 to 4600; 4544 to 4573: 0.61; 31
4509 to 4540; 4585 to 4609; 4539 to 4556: 0.07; 30.3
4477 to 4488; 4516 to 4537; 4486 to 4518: -1.05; 29.1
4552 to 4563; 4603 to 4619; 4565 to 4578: -0.49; 29.9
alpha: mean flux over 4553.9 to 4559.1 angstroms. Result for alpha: 29.6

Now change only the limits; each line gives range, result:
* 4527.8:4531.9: 28.6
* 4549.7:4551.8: 29.8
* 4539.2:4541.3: 30.3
